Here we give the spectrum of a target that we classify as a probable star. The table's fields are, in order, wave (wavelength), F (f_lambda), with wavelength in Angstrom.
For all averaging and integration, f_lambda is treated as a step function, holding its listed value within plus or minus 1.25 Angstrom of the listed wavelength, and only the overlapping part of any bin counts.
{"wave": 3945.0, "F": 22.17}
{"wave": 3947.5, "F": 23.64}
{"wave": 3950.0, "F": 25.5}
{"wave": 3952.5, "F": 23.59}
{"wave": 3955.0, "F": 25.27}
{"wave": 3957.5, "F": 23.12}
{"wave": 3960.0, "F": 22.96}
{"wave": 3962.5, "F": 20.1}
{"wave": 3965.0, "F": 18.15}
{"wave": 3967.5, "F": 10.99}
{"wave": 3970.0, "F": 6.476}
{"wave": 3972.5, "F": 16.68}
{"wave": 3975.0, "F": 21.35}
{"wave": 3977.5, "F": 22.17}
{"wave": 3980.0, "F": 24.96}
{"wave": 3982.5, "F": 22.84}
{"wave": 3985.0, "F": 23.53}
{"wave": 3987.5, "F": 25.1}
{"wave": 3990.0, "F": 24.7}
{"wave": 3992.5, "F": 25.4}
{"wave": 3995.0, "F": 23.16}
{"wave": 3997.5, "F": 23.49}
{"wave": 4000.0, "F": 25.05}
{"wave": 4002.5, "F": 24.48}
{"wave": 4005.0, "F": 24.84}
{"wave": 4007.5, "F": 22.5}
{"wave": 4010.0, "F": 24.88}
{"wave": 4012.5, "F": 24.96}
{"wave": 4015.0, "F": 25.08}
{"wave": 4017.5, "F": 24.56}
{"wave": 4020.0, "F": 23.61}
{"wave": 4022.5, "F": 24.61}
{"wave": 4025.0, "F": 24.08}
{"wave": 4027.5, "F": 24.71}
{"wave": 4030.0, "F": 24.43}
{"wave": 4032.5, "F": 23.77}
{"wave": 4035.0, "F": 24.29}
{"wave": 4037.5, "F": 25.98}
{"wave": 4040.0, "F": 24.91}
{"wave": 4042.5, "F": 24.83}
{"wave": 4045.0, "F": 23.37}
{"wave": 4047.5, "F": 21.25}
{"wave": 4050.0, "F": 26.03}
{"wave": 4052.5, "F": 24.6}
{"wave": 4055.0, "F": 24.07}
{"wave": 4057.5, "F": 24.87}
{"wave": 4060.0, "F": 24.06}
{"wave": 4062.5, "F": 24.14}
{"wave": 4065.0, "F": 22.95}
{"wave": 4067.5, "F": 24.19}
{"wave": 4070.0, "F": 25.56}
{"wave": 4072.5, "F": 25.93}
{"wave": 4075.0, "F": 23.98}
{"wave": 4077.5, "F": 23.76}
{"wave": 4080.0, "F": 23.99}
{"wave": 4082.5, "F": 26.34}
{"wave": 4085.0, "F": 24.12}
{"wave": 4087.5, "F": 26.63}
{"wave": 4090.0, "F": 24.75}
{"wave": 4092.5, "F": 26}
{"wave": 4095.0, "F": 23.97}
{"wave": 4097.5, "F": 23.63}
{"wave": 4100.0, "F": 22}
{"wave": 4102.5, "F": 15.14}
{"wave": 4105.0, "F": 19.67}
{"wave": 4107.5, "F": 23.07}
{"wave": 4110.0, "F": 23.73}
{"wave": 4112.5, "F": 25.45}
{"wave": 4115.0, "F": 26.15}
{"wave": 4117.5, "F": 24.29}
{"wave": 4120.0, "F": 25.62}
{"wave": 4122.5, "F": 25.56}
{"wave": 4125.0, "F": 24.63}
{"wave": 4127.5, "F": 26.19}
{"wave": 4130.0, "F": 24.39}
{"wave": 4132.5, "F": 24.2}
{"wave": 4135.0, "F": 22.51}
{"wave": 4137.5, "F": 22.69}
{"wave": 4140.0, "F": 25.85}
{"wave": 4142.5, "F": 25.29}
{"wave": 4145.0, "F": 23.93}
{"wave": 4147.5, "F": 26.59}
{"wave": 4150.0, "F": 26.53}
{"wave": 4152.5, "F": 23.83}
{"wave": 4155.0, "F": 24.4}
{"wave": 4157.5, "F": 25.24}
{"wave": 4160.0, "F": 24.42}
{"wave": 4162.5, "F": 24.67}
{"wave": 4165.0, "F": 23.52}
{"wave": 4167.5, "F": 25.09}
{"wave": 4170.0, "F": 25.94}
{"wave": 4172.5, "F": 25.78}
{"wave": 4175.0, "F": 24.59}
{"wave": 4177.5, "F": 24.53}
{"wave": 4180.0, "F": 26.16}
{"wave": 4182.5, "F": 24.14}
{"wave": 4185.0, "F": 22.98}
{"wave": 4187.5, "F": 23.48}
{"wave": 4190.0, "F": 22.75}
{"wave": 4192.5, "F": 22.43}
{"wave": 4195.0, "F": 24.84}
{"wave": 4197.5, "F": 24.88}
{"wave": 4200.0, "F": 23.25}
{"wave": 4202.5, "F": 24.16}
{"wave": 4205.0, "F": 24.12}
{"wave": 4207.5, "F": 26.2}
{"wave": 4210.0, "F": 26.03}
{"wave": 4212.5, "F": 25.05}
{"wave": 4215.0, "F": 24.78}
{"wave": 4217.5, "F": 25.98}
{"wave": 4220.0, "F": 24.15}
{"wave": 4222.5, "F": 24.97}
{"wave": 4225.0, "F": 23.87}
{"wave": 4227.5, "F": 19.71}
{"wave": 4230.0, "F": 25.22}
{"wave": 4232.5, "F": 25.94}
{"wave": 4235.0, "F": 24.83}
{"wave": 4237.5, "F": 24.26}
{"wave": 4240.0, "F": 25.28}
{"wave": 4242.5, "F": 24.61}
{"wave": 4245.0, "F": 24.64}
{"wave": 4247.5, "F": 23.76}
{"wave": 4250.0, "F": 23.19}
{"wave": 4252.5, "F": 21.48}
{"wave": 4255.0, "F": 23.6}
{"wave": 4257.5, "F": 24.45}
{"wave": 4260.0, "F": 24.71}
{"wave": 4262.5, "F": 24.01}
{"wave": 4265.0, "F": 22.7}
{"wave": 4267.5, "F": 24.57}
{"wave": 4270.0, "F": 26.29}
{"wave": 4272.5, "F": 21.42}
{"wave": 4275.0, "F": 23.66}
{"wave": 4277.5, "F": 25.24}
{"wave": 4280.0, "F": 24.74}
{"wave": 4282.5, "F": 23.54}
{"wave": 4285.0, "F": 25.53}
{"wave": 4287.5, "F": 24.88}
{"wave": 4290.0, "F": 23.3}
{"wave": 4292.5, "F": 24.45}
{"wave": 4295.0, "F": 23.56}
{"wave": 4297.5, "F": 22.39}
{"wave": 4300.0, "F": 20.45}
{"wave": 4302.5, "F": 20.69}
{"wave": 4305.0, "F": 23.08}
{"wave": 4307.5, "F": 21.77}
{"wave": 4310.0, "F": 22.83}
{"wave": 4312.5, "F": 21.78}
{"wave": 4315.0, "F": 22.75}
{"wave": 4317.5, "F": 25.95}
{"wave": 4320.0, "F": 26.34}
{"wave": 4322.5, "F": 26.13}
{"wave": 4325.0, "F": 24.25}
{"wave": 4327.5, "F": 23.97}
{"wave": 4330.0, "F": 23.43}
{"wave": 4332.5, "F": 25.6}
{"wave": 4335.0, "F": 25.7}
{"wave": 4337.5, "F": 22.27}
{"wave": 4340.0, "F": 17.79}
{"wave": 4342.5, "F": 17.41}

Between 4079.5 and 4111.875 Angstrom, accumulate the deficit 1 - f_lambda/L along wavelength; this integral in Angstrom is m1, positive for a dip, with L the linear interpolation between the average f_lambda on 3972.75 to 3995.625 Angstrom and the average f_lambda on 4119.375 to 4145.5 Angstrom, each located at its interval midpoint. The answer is 1.3 Angstrom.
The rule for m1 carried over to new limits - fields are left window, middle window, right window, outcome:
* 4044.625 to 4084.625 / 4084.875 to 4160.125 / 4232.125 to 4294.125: 0.3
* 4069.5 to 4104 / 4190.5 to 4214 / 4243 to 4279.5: -0.6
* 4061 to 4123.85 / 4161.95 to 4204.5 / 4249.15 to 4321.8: -0.9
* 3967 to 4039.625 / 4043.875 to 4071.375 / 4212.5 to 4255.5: -1.0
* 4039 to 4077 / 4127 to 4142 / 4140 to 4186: 0.3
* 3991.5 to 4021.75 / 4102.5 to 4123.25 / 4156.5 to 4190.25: 0.7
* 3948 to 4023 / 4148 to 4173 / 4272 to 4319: -2.2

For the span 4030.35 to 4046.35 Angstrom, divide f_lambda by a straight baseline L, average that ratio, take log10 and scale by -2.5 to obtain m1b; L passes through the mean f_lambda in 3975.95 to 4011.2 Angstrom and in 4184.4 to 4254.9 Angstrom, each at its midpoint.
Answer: -0.019 mag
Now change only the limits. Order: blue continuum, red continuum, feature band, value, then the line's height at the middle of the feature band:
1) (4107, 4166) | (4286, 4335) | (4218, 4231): 0.02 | 24.2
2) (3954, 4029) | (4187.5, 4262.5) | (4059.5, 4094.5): -0.07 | 23.1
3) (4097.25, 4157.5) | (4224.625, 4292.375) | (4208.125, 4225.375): -0.05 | 24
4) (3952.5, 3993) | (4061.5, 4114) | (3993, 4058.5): -0.10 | 22.2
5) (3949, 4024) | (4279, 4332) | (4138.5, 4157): -0.10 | 23.1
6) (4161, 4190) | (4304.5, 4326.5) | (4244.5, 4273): 0.02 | 24.2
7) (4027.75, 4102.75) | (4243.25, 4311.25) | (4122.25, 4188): -0.03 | 23.9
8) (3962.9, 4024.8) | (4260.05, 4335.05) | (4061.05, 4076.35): -0.08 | 22.6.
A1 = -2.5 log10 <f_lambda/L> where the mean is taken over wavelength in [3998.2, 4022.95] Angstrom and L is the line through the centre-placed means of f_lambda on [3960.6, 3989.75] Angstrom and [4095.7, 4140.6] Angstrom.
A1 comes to -0.187 mag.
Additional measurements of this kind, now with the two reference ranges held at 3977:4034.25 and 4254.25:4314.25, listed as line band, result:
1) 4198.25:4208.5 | -0.032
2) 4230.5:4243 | -0.063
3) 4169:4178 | -0.065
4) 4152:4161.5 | -0.031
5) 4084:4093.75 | -0.061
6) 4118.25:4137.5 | -0.030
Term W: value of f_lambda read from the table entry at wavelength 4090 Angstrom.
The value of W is 24.75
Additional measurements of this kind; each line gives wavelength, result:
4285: 25.53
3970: 6.476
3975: 21.35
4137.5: 22.69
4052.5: 24.6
